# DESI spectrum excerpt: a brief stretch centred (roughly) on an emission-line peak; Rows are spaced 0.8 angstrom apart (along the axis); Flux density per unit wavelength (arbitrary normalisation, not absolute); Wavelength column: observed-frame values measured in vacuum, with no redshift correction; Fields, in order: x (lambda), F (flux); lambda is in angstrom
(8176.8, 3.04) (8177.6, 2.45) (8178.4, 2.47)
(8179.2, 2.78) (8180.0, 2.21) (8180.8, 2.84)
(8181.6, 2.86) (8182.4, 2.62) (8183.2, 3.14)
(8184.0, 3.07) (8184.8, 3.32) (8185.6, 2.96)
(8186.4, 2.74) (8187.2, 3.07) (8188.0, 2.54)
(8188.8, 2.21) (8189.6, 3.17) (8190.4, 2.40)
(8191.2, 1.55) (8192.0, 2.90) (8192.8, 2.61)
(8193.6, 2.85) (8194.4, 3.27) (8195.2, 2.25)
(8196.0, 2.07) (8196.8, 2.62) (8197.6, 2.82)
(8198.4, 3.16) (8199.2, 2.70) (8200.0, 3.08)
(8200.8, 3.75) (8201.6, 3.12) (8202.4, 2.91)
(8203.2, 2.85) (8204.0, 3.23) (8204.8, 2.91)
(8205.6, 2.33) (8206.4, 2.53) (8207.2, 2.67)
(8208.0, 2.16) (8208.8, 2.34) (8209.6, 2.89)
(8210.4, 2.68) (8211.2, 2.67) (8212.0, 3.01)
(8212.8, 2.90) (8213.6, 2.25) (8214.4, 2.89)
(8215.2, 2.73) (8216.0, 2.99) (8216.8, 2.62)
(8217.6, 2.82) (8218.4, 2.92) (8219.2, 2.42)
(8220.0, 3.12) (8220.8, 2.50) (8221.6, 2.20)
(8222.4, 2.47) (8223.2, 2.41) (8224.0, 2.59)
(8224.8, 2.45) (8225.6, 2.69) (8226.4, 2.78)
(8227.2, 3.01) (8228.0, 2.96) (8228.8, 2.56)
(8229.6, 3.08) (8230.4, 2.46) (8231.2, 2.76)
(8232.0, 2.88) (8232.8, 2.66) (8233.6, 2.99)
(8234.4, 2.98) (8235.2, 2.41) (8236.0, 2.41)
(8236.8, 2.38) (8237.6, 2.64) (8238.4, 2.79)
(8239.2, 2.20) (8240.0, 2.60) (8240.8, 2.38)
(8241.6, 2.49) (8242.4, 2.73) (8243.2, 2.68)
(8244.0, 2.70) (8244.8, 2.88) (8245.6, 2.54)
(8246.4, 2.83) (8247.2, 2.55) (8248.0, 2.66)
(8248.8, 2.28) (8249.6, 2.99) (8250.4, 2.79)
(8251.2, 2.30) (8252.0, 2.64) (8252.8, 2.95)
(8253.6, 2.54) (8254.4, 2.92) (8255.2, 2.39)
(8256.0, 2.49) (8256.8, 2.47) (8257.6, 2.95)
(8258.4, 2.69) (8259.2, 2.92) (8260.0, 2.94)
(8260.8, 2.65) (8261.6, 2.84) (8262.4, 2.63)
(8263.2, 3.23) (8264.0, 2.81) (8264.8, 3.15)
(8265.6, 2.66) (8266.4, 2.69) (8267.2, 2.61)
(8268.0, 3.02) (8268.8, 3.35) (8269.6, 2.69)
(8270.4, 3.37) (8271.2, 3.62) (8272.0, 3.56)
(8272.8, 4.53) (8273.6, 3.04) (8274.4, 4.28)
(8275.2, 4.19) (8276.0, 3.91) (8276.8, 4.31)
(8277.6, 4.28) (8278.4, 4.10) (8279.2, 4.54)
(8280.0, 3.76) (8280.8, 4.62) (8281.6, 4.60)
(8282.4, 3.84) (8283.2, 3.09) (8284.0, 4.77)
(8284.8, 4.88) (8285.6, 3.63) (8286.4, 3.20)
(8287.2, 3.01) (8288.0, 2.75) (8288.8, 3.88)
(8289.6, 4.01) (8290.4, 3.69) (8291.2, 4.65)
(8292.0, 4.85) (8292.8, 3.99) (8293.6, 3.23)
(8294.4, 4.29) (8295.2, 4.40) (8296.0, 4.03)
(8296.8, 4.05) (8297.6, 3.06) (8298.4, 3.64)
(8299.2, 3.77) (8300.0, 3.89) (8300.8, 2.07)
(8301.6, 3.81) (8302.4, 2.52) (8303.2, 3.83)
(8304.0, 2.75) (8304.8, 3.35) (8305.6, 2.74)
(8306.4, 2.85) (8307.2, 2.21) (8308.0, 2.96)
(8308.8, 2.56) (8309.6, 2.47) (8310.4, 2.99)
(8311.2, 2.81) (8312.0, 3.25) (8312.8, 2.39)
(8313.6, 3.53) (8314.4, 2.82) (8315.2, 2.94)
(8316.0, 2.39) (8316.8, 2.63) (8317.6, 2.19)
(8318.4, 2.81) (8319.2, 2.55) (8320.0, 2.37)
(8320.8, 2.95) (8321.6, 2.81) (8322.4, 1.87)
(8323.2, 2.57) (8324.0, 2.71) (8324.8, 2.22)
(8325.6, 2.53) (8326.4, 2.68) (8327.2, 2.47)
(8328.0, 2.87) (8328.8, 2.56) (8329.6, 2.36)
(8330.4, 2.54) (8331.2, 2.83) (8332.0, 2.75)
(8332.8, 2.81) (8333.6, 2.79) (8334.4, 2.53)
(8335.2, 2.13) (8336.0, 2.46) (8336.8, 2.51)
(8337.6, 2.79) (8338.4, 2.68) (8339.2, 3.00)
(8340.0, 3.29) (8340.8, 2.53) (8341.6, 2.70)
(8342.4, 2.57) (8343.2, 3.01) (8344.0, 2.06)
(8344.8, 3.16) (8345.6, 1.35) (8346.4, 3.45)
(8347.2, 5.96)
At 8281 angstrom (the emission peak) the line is [S II]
